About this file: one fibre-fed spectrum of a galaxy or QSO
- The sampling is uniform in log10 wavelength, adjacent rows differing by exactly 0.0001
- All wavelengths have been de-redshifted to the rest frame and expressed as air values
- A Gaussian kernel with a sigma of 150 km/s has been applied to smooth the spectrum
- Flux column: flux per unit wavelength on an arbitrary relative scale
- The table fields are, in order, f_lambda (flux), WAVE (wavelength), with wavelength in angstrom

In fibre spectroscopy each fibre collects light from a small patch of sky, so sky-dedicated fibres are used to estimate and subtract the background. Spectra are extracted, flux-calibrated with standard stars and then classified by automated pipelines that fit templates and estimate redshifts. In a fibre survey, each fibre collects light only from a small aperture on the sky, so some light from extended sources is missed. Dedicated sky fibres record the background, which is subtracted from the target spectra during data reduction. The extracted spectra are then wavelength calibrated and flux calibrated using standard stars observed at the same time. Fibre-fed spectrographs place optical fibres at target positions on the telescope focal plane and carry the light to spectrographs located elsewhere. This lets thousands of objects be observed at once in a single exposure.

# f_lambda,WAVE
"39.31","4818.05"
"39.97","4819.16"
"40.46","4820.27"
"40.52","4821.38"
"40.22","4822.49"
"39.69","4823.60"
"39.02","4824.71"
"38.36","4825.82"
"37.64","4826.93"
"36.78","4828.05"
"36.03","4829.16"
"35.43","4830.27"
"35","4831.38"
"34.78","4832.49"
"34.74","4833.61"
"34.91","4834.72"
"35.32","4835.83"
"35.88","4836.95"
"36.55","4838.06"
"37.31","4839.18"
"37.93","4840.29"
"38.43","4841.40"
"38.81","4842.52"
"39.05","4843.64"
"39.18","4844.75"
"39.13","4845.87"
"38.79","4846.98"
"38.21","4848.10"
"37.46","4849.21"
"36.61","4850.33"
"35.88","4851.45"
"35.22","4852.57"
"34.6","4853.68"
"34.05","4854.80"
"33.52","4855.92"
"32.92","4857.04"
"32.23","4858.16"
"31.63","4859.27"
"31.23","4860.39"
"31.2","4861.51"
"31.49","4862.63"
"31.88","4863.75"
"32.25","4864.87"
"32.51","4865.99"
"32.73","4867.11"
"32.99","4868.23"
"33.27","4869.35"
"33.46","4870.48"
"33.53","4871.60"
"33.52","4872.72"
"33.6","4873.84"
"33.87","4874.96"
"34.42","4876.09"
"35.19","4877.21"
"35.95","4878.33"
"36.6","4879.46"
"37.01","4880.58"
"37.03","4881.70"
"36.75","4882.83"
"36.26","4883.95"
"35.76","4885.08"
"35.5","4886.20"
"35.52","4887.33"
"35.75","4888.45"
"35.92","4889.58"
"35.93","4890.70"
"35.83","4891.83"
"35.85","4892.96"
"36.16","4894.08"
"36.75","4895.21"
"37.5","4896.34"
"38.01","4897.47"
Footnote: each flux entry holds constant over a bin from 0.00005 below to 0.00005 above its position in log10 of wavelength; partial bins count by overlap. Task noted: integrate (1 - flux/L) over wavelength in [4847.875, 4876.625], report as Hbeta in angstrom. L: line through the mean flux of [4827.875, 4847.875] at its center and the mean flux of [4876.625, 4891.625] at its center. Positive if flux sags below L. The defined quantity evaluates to 2.30 angstrom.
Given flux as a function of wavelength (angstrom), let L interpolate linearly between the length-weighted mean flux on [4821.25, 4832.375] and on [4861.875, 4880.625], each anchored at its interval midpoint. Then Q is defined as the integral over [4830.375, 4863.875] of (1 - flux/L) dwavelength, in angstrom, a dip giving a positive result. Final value 0.3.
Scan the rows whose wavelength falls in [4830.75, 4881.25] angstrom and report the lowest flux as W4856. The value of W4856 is 31.2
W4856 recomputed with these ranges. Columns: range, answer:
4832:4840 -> 34.74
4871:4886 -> 33.52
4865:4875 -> 32.51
